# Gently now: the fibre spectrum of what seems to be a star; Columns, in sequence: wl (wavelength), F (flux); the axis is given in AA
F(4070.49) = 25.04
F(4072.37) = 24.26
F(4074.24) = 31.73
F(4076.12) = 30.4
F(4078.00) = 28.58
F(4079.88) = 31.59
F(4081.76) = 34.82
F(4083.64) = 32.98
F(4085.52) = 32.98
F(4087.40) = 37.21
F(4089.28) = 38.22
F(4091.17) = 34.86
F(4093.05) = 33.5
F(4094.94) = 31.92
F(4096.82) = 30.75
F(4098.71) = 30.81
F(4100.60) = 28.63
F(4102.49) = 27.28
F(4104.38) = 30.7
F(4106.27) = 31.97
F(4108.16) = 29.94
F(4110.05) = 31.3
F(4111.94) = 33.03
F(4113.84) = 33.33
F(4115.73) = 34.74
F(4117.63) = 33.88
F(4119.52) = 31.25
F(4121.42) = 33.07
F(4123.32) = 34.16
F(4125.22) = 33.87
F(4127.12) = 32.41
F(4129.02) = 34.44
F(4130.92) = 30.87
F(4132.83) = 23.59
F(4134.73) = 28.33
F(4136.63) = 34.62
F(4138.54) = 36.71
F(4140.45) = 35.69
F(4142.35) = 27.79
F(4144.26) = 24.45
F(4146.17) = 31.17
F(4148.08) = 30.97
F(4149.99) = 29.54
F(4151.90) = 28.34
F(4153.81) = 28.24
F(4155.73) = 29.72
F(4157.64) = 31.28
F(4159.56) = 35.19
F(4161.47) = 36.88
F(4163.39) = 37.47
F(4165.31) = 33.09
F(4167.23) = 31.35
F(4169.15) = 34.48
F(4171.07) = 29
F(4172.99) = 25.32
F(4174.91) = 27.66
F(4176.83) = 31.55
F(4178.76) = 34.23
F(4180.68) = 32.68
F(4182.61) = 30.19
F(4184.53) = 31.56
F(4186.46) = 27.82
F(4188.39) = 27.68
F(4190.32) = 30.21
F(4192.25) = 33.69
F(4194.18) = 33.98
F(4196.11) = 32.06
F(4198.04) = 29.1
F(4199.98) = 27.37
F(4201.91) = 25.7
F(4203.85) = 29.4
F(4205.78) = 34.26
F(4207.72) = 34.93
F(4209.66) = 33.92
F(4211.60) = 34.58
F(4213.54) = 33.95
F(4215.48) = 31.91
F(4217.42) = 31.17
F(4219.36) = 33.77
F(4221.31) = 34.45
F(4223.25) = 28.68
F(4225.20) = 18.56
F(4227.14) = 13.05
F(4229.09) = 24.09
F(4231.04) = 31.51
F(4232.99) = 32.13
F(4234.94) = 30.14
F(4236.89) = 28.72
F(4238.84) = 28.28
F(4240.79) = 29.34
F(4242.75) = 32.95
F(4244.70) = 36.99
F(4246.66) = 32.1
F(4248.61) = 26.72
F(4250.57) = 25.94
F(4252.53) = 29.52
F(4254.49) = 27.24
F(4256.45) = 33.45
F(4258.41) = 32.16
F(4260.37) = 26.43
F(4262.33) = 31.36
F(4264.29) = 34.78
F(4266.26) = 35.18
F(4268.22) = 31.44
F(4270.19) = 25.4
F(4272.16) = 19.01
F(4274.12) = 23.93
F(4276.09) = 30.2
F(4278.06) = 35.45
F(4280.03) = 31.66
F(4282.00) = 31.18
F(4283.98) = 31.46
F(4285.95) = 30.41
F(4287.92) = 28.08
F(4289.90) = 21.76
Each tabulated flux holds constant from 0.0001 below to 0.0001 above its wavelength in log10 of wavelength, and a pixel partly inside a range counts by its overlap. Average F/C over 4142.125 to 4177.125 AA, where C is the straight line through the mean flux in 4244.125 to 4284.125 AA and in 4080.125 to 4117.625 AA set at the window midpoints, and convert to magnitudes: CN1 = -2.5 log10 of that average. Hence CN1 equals 0.030 mag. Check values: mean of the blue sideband 32.6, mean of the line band 30.8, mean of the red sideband 30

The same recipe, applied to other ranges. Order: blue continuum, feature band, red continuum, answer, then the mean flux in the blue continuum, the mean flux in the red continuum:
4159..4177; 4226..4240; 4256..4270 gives 0.19 mag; 32.2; 31.7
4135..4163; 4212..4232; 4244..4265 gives 0.09 mag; 31.5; 30.5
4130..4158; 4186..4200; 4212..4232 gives -0.06 mag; 30.1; 28.3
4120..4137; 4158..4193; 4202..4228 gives -0.03 mag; 31.6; 30.1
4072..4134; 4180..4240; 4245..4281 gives 0.02 mag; 32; 29.7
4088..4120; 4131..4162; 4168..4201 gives 0.02 mag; 32.2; 30.5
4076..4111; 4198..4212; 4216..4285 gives -0.03 mag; 32.1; 29.4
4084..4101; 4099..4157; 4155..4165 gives 0.09 mag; 33.3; 34.1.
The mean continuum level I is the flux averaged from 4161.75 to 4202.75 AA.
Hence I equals 30.9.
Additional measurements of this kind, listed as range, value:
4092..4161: 31.4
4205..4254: 30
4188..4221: 31.8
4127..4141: 32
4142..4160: 29.6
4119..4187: 31.4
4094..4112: 30.5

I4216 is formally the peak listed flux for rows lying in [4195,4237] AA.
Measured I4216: 34.93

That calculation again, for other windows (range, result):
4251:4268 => 35.18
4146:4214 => 37.47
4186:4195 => 33.98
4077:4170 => 38.22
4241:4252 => 36.99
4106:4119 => 34.74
